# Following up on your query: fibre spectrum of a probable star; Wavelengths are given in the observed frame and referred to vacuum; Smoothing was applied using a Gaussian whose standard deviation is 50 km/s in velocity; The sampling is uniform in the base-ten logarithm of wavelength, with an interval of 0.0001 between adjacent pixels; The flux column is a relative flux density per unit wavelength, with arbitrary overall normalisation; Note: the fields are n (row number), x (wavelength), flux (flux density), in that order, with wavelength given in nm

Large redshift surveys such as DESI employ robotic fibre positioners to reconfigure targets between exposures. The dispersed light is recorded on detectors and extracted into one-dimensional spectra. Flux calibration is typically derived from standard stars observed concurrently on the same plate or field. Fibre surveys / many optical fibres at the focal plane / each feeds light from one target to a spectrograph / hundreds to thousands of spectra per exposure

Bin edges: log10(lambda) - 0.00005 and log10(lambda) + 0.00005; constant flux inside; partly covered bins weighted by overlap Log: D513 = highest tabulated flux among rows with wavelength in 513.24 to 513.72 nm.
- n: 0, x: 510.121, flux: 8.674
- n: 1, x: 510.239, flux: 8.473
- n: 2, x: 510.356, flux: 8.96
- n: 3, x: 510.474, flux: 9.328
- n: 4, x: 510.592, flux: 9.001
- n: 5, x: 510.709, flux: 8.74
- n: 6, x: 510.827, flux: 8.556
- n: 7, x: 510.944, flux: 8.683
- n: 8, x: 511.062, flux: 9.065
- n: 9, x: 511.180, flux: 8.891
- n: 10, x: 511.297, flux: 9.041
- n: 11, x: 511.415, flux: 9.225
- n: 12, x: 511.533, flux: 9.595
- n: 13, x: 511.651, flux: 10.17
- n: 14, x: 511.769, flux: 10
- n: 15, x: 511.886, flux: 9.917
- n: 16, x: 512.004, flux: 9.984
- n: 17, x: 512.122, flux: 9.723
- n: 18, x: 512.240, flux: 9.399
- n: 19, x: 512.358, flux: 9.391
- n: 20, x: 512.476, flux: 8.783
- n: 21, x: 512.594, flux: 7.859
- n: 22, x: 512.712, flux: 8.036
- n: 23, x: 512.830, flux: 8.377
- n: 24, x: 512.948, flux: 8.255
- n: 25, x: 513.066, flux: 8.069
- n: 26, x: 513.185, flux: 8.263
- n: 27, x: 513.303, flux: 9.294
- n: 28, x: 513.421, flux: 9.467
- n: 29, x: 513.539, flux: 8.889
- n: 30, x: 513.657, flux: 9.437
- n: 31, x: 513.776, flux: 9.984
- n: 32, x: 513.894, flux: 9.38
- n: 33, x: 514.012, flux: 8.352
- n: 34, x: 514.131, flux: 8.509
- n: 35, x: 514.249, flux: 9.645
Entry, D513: 9.467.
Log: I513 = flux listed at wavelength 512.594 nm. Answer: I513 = 7.859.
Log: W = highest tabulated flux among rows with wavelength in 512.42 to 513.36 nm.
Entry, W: 9.294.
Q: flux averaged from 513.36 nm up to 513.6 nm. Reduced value 9.21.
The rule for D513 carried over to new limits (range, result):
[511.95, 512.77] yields 9.984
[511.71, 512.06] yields 10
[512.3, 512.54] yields 9.391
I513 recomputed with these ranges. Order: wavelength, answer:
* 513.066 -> 8.069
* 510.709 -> 8.74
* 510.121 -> 8.674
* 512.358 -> 9.391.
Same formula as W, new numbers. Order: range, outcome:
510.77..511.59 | 9.595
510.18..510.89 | 9.328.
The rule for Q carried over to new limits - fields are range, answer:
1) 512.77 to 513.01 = 8.32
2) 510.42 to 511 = 8.86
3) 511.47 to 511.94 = 9.92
